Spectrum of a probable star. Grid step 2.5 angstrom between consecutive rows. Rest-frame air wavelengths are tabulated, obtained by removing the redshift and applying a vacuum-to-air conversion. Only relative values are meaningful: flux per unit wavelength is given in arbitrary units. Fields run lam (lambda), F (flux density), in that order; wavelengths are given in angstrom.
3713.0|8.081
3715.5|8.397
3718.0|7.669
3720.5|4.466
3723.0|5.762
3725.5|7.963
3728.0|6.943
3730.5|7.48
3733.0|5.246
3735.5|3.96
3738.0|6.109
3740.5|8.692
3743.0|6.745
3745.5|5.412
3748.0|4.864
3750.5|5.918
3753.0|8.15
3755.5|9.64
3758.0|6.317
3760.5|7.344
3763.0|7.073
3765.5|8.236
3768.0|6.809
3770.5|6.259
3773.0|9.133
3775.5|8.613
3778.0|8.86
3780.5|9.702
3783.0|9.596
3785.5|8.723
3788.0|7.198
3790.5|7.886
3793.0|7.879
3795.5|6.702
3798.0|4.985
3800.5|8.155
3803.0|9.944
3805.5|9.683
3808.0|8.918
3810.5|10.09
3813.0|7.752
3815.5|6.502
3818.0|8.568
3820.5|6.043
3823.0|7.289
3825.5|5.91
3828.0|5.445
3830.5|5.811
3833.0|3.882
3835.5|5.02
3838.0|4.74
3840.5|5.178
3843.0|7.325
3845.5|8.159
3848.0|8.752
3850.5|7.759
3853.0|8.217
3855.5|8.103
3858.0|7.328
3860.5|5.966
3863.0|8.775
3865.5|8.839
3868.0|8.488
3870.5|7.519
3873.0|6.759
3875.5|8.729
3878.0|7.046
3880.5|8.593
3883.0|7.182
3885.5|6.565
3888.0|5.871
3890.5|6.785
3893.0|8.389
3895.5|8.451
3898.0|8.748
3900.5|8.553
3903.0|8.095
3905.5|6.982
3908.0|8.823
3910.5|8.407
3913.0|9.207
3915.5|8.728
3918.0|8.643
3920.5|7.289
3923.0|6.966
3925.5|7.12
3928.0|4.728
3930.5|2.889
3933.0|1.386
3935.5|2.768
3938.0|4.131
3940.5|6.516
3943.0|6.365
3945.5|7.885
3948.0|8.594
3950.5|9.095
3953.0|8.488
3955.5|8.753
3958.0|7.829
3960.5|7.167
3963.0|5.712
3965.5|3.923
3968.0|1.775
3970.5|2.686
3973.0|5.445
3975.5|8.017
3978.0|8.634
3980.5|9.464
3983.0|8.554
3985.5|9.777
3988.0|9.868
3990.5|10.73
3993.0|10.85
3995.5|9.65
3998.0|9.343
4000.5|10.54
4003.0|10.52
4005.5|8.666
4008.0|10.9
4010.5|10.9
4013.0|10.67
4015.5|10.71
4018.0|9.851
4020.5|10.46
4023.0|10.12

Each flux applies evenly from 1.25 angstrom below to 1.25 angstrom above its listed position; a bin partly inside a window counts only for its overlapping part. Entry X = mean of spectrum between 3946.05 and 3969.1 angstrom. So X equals 6.88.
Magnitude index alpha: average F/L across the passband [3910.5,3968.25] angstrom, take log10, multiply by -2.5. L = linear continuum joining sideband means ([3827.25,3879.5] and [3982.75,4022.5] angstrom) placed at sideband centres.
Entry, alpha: 0.34 mag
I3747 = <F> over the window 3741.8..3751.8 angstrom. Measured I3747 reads 5.74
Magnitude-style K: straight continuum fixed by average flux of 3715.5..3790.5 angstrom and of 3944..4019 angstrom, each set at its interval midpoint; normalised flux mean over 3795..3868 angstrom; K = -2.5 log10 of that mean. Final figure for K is 0.06 mag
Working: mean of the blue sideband 7.23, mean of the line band 7.26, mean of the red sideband 8.49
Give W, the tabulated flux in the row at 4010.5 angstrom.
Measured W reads 10.9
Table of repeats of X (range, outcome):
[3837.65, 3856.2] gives 7.38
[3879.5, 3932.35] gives 7.4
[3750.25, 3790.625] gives 8.02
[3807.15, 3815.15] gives 8.65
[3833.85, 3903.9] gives 7.47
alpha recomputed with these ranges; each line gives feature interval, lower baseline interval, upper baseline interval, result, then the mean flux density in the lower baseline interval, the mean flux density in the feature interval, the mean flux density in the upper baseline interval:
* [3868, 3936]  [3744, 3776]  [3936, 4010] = 0.073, 7.18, 7.16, 7.9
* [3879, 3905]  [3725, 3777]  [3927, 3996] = -0.122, 6.99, 7.7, 6.82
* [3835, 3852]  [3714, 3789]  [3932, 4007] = 0.083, 7.25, 6.8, 7.47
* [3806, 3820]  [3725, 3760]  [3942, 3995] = -0.192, 6.66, 8.31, 7.64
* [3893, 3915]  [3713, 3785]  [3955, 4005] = -0.094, 7.22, 8.42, 7.96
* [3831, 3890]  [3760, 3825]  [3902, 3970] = 0.022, 7.98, 7.14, 6.55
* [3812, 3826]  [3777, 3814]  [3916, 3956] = 0.145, 8.41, 7.06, 6.35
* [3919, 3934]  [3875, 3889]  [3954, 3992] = 0.367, 7.28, 5.18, 7.25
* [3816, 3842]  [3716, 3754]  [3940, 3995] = 0.179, 6.39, 5.82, 7.59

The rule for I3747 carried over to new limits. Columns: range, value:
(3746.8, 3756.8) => 7.15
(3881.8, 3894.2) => 6.95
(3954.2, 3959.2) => 8.3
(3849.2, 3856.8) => 8.03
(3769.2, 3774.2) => 7.67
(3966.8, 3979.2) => 5.31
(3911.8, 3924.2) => 8.17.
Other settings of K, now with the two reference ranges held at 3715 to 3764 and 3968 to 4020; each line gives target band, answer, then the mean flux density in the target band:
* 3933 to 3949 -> 0.46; 5.64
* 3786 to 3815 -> -0.11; 8.08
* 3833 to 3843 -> 0.43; 5.14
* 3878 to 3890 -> 0.15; 7.04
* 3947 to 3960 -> 0.03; 8.47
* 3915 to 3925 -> 0.08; 7.79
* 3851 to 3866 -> 0.00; 7.82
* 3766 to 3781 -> -0.16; 8.16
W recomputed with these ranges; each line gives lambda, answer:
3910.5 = 8.407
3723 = 5.762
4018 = 9.851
